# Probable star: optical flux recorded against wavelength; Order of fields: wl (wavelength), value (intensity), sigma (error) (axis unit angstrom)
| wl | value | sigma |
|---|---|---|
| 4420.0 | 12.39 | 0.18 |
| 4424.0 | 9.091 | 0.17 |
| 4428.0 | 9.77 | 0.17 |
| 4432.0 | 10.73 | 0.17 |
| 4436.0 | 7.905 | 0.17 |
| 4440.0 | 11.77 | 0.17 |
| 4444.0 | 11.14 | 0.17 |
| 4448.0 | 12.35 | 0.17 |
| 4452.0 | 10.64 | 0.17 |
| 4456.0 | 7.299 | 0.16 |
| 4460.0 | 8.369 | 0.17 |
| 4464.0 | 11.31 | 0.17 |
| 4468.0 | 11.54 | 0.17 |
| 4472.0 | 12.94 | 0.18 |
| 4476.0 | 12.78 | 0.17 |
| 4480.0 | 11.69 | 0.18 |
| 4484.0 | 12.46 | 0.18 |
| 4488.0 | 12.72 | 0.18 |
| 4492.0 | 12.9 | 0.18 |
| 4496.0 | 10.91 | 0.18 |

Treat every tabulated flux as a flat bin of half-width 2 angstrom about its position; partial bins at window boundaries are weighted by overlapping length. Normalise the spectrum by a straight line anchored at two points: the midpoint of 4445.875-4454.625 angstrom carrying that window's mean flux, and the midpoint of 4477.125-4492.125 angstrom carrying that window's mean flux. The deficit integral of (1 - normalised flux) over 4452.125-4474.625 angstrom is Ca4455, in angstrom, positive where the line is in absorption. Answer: 2.5 angstrom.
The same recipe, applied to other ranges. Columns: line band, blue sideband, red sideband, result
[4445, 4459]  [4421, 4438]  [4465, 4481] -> 1.07 angstrom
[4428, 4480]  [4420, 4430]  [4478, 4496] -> 1.64 angstrom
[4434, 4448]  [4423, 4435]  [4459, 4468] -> -0.81 angstrom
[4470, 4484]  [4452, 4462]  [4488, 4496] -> -2.40 angstrom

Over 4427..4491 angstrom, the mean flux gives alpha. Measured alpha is 11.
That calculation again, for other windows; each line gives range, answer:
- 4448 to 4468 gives 9.91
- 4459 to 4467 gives 10.2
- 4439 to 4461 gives 10.3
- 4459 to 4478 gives 11.5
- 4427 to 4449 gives 10.6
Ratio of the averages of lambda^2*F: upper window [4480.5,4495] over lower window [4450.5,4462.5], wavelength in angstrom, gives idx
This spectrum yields 1.44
